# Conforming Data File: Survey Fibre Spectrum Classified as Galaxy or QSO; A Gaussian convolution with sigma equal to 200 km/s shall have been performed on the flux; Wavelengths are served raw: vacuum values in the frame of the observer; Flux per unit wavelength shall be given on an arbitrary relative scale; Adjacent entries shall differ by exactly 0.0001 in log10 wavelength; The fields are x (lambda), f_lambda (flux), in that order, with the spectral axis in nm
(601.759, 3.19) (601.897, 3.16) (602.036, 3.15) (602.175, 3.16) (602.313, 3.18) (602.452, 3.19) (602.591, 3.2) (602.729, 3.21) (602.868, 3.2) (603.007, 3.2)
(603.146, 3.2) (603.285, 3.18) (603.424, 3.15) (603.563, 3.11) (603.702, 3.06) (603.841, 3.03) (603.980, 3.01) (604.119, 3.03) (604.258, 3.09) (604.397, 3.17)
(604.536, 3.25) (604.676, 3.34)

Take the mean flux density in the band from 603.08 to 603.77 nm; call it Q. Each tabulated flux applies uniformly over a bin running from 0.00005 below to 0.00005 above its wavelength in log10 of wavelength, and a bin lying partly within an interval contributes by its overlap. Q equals 3.14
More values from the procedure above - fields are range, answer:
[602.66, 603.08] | 3.2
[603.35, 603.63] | 3.13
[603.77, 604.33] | 3.04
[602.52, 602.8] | 3.21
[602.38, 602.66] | 3.19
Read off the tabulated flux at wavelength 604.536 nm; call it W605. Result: 3.25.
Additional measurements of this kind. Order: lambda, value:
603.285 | 3.18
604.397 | 3.17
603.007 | 3.2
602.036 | 3.15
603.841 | 3.03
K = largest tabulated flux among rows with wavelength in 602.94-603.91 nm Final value 3.2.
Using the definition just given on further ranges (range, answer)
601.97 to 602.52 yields 3.19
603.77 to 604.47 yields 3.17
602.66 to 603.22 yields 3.21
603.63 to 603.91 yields 3.06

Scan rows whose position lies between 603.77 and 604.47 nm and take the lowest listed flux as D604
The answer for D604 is 3.01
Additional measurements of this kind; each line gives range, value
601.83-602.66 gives 3.15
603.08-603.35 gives 3.18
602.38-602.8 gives 3.19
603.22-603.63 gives 3.11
